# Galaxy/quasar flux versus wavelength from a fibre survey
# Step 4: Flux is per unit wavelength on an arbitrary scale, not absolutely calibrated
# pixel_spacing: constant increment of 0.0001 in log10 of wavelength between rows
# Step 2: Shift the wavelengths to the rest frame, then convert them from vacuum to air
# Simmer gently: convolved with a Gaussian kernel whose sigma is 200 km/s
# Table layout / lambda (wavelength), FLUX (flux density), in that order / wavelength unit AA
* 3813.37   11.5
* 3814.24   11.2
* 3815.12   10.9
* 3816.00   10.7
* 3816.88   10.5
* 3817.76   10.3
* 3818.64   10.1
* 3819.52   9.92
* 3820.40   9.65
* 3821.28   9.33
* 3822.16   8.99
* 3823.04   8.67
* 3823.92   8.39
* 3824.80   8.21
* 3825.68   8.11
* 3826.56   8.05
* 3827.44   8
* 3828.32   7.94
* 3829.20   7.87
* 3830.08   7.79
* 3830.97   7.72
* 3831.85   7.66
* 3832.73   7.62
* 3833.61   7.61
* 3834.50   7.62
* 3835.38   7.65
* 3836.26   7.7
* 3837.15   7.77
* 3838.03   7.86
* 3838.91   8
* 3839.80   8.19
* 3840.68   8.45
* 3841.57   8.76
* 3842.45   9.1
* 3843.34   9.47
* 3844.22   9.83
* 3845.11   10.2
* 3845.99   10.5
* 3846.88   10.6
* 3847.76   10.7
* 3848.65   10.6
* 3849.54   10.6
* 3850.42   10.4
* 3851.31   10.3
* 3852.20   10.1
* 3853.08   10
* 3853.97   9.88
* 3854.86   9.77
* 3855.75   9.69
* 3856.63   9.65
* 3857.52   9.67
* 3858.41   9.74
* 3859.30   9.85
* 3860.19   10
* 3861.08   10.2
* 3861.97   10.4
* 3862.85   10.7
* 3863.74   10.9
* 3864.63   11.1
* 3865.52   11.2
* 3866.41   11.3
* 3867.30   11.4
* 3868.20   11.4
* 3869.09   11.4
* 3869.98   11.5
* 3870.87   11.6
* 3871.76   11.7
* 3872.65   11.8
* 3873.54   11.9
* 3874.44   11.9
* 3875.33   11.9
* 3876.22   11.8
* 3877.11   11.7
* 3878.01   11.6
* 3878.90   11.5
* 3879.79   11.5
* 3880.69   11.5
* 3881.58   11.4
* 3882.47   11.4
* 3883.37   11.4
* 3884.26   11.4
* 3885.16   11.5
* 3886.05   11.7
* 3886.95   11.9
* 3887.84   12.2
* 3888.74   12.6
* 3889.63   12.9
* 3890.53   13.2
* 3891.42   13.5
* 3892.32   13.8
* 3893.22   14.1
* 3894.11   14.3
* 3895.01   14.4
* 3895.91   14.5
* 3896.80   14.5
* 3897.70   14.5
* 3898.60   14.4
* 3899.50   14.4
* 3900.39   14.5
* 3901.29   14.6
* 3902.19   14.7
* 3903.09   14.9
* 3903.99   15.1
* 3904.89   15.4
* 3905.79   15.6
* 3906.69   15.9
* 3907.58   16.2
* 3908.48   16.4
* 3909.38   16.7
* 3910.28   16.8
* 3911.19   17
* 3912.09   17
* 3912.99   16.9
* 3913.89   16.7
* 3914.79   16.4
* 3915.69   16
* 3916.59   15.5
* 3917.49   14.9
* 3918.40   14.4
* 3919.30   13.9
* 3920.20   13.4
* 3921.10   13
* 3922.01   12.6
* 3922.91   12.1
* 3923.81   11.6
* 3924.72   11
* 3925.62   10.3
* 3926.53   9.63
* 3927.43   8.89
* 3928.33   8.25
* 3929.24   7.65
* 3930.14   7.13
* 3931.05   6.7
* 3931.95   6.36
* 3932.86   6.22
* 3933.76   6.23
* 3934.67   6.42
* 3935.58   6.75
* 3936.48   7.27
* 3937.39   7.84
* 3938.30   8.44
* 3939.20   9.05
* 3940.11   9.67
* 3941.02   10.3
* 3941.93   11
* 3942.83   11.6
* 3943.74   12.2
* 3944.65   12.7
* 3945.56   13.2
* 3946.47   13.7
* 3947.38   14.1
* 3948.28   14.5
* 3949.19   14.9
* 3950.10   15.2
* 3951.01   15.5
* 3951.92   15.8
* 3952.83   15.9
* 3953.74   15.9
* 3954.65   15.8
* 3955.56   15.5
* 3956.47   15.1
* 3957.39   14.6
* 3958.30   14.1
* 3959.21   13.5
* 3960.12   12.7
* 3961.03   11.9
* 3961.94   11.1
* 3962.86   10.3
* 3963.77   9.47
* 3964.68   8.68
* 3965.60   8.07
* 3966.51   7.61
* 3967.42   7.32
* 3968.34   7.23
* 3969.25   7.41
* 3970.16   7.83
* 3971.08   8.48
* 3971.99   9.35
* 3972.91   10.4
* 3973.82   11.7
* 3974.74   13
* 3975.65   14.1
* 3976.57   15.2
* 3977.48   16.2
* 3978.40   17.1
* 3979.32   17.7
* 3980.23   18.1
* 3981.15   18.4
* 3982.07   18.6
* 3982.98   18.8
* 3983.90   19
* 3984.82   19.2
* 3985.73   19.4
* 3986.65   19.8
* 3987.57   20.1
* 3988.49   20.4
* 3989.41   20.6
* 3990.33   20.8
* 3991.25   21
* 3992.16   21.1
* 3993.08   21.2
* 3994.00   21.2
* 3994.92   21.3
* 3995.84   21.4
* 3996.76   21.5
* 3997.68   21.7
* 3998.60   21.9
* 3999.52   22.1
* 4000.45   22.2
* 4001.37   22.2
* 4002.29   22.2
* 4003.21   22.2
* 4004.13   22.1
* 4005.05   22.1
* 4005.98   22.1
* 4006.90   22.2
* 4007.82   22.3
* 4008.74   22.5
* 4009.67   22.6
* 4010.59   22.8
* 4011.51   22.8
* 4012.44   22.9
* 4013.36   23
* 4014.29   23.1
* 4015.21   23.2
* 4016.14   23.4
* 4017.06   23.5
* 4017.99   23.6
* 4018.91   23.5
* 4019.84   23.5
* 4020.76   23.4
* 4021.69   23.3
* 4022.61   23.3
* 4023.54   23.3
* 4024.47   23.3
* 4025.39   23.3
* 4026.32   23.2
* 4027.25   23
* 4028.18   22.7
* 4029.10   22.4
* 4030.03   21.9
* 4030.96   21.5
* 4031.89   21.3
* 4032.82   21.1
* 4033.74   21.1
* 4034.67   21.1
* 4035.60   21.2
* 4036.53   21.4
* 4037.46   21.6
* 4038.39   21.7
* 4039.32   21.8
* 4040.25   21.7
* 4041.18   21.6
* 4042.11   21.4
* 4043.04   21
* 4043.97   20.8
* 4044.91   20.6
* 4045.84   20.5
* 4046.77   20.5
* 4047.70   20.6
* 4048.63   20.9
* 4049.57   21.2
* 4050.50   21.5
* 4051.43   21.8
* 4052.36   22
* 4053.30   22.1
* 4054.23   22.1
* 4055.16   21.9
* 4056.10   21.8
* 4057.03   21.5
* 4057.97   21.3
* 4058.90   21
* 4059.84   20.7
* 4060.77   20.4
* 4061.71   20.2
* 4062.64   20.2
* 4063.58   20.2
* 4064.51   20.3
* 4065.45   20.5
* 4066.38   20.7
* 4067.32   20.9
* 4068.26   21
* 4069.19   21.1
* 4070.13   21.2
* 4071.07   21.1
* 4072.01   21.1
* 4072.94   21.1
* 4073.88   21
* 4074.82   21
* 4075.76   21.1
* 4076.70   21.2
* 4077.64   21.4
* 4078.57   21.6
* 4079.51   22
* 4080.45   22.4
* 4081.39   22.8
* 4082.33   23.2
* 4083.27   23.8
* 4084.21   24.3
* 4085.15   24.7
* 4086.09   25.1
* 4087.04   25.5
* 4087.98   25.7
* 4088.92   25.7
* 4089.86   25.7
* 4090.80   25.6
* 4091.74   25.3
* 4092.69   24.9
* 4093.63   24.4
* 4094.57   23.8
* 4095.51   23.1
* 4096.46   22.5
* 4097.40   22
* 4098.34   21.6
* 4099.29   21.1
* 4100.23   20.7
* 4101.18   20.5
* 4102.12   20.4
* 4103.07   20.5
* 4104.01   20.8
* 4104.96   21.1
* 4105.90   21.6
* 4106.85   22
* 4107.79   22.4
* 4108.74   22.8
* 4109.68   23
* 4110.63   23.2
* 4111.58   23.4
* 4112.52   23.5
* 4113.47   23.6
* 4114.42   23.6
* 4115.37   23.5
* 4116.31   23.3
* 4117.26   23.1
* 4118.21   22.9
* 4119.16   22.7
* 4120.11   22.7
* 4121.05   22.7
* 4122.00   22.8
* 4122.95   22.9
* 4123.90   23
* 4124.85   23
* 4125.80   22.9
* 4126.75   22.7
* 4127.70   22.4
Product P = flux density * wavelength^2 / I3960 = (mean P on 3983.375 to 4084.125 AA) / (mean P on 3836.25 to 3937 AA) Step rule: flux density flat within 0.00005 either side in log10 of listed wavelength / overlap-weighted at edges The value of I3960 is 2.0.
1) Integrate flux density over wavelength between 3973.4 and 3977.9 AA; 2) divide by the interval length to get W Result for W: 14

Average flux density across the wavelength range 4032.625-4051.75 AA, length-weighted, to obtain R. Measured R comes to 21.2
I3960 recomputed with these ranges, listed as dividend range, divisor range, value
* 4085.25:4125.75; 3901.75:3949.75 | 2.05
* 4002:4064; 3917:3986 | 1.89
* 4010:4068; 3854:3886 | 2.15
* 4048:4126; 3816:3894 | 2.44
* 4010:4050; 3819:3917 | 2.09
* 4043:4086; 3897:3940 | 1.86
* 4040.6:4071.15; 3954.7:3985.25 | 1.69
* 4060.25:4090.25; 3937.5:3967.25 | 1.89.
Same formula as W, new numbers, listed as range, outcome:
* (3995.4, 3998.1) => 21.5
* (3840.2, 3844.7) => 9.12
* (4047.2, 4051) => 21.1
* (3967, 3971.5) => 7.64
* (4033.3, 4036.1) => 21.1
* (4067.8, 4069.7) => 21.1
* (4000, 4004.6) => 22.2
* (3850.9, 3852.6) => 10.2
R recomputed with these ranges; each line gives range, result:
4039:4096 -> 22.1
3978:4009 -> 20.7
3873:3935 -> 12.8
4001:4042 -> 22.4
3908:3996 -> 13.5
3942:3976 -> 12.2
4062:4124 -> 22.5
